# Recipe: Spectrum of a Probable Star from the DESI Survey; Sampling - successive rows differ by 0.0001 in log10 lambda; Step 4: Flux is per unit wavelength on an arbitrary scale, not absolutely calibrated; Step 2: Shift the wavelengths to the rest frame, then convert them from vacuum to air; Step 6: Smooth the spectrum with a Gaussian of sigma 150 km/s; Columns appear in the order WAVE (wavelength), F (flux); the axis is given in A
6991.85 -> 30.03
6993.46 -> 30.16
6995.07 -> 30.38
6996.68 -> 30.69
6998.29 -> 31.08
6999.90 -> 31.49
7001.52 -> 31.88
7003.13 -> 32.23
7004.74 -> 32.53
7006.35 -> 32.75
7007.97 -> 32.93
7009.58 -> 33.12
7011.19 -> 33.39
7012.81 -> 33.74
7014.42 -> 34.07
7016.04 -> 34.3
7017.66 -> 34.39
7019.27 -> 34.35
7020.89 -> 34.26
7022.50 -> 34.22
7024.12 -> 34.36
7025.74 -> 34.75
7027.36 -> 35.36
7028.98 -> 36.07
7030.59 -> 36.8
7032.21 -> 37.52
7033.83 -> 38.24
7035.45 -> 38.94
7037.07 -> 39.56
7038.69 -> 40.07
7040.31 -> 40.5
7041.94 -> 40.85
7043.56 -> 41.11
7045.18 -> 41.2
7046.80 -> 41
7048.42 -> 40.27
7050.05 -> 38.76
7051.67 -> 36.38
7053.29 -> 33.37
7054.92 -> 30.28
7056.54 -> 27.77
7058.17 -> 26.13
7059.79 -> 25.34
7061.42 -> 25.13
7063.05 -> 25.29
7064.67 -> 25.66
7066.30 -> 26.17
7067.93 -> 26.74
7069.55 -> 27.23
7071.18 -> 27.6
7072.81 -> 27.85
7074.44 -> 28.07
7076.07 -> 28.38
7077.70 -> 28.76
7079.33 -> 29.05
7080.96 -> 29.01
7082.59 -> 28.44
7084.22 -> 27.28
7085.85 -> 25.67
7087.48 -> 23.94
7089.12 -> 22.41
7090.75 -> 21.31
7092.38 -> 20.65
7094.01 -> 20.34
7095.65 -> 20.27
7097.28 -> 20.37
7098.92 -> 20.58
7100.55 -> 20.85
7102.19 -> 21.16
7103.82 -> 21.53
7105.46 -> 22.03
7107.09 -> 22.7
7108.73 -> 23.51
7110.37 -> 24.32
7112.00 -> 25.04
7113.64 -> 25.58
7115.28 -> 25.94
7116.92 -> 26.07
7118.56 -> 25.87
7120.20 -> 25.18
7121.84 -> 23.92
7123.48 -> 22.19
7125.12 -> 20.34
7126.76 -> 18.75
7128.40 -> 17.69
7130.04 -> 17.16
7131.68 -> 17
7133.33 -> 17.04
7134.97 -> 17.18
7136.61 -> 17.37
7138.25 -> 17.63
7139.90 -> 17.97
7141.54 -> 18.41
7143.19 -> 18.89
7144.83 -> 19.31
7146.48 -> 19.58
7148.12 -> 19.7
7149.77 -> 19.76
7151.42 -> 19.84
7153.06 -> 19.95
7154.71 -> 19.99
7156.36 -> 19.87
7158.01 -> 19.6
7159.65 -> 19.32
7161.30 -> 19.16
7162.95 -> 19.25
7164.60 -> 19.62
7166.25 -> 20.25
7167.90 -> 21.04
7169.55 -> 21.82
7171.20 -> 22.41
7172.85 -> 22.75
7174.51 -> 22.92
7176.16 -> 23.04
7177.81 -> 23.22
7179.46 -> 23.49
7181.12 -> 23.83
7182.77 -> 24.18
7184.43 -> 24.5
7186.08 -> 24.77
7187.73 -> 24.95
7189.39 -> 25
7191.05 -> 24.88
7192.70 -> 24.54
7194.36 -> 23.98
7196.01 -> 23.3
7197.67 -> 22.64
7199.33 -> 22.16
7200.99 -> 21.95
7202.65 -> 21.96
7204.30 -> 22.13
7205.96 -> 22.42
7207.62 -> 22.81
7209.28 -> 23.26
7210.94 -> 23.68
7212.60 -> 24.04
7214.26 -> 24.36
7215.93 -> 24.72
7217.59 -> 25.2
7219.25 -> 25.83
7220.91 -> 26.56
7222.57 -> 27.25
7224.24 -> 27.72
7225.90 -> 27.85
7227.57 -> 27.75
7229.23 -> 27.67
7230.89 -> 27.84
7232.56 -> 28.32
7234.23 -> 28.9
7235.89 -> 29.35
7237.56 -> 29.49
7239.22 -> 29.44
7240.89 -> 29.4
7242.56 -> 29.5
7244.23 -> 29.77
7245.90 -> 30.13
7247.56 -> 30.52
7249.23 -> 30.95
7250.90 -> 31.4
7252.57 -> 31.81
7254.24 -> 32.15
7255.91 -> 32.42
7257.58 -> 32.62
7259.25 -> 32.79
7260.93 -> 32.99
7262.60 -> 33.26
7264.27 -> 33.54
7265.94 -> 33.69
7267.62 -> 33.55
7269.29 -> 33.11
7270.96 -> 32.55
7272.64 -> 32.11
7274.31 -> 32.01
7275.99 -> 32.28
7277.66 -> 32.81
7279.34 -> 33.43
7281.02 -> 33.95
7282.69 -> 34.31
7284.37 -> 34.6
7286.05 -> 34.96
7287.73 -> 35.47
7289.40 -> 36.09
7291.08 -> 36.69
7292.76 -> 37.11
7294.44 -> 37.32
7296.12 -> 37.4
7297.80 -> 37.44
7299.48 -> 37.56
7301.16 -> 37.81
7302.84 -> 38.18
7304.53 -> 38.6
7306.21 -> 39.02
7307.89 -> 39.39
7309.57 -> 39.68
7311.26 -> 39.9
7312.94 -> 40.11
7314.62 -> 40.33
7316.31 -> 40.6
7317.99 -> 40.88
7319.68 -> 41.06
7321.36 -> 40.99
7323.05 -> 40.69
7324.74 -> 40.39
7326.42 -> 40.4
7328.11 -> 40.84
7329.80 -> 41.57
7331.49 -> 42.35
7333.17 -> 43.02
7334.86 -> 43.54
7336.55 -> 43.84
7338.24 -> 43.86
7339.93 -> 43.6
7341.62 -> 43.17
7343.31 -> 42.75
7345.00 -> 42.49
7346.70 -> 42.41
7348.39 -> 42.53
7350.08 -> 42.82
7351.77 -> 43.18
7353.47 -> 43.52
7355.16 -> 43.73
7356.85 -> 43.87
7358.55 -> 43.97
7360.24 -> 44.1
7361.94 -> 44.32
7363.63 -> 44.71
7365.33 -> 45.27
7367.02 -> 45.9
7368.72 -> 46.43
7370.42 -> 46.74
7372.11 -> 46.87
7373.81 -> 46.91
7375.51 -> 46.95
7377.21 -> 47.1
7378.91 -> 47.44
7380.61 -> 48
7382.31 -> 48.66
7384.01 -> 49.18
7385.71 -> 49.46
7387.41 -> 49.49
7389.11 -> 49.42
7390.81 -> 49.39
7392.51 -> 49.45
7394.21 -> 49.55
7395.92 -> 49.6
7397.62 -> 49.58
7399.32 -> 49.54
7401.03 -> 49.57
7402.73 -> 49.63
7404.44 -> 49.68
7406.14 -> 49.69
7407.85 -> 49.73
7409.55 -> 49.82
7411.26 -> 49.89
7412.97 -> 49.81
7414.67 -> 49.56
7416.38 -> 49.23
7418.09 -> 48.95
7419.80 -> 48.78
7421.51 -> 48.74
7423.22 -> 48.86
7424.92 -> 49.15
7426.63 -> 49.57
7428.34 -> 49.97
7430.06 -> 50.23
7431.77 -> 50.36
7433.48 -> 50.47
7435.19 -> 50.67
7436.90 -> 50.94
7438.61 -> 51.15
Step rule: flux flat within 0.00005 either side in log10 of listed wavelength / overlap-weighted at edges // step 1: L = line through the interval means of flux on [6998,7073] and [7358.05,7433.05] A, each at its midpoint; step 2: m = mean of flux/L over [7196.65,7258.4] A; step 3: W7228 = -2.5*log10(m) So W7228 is 0.46 mag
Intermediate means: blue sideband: 33.6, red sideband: 48.4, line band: 27.2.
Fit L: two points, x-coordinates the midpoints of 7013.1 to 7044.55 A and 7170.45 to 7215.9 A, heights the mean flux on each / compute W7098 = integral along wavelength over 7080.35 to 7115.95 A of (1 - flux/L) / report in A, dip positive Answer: 9.03 A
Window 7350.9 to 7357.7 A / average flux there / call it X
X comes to 43.6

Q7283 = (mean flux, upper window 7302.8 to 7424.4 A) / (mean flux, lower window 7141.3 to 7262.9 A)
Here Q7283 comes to 1.82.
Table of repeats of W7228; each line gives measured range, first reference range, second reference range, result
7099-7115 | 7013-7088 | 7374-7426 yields 0.468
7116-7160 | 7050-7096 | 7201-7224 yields 0.277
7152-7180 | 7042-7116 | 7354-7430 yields 0.492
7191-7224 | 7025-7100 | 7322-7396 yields 0.491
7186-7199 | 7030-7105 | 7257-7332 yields 0.357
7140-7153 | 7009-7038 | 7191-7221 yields 0.382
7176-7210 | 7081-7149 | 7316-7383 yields 0.226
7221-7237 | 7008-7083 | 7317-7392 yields 0.384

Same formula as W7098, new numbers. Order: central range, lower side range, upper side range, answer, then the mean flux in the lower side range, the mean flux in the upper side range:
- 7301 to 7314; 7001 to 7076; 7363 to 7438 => 1.7 A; 33.5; 48.9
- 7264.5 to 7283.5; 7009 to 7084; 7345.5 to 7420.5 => 4.3 A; 33.1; 47.4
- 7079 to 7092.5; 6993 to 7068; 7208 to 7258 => 2.9 A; 33.8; 28.3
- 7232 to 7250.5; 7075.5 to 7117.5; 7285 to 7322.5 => 2.4 A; 24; 38.5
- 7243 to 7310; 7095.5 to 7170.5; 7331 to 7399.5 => 3.5 A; 20.7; 45.8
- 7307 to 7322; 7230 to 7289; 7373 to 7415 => -0.5 A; 31.9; 49.1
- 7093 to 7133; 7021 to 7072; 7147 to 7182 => 7.0 A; 34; 21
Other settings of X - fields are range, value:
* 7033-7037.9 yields 38.9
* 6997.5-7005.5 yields 31.8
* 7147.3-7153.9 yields 19.8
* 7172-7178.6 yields 23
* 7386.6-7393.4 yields 49.5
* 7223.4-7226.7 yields 27.8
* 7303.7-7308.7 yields 39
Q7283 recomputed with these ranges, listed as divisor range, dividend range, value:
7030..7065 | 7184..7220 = 0.68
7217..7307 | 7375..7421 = 1.52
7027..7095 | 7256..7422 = 1.35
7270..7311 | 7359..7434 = 1.35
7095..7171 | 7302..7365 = 2.03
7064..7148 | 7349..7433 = 2.10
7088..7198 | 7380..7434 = 2.30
